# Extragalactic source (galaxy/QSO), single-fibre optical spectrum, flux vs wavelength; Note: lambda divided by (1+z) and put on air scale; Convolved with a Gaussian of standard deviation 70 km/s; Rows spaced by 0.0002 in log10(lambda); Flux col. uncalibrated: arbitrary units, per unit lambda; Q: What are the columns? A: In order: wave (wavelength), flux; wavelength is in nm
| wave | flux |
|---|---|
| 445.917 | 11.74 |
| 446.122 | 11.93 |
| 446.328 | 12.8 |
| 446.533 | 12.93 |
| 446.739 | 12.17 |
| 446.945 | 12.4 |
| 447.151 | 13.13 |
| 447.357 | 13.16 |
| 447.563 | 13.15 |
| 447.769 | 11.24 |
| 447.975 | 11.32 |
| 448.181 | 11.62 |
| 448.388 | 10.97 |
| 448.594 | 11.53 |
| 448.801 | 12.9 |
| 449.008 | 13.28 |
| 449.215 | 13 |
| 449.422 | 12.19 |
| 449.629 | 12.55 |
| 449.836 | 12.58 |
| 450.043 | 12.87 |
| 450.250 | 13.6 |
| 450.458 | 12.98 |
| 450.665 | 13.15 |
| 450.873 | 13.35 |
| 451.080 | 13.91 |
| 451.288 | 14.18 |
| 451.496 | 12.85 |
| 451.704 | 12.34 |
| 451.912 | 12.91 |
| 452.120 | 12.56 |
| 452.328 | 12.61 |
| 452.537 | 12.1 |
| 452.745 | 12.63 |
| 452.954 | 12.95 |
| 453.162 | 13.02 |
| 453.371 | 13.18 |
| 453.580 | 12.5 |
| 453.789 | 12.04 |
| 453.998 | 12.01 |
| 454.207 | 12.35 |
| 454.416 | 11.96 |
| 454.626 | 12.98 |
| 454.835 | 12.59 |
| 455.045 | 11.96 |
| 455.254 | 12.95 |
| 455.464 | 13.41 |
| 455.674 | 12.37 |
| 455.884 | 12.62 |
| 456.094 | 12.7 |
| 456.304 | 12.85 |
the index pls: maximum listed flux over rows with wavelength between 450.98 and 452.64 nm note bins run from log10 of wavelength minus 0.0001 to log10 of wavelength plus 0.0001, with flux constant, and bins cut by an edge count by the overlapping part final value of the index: 14.18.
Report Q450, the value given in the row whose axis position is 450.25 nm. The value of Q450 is 13.6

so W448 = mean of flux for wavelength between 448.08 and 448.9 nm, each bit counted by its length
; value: 11.7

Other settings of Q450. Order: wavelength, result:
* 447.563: 13.15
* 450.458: 12.98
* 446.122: 11.93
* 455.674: 12.37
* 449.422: 12.19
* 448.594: 11.53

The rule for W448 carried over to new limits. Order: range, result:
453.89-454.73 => 12.3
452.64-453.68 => 12.9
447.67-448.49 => 11.3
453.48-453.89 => 12.3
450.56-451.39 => 13.7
